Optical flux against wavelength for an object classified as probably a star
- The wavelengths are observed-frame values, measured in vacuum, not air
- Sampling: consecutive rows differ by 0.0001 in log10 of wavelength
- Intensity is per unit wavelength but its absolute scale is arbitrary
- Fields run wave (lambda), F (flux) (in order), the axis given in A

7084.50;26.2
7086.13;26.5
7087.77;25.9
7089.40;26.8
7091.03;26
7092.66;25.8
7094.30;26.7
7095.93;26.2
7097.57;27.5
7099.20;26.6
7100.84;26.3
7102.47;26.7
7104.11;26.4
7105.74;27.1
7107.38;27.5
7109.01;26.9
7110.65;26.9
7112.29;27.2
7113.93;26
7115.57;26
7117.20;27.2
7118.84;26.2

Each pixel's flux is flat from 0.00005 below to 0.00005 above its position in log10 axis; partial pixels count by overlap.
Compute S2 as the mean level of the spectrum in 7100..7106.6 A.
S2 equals 26.6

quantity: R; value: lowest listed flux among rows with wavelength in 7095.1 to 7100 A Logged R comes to 26.2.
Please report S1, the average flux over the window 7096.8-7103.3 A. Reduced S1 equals 26.8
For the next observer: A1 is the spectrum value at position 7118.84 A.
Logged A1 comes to 26.2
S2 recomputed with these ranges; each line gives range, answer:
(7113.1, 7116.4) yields 26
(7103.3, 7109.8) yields 27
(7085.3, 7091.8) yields 26.3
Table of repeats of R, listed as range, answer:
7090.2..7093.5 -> 25.8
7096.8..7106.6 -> 26.3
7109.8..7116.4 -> 26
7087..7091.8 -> 25.9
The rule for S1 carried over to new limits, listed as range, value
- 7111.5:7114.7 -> 26.6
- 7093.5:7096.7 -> 26.5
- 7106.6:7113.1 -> 27.1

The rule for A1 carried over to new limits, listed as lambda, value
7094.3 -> 26.7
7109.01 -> 26.9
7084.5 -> 26.2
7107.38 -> 27.5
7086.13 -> 26.5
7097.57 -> 27.5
